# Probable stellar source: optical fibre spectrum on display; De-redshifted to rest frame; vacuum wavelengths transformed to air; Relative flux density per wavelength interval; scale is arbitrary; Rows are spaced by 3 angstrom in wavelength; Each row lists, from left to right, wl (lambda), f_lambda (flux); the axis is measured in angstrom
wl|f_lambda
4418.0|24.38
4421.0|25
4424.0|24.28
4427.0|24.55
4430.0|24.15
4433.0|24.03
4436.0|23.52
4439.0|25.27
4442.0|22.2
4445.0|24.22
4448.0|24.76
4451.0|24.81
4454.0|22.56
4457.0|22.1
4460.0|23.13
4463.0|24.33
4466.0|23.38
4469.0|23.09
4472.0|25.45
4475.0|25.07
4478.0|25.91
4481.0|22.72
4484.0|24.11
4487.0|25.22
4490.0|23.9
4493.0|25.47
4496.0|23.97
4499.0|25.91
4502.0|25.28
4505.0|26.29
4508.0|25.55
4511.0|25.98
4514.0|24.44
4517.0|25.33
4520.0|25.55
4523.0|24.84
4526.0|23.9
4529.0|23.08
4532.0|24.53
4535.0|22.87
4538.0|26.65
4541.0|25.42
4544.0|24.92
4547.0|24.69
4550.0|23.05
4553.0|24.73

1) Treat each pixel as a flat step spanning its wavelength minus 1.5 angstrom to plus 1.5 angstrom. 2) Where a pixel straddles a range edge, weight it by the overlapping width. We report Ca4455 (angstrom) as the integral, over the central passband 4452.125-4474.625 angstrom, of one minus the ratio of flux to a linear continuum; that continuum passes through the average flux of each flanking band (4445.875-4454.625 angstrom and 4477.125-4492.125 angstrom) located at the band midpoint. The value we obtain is 0.7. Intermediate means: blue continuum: 24.2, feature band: 23.5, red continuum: 24.4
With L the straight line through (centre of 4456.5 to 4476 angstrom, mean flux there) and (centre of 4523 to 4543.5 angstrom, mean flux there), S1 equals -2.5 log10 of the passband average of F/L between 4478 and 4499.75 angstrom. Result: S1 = -0.02 mag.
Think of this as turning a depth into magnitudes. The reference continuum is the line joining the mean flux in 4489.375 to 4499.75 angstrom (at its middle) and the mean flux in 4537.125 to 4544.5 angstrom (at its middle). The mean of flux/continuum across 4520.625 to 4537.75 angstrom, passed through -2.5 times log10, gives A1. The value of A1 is 0.06 mag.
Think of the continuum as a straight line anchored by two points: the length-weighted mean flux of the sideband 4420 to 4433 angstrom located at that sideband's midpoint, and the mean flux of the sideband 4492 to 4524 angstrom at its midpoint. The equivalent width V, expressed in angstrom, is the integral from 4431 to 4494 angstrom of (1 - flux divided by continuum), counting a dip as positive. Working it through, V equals 2.0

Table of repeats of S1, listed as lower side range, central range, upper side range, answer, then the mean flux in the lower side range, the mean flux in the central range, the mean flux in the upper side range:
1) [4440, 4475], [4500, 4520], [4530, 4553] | -0.05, 23.7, 25.5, 24.6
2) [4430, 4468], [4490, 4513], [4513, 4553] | -0.05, 23.7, 25.4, 24.6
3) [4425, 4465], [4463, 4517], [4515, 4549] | -0.02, 23.8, 24.8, 24.7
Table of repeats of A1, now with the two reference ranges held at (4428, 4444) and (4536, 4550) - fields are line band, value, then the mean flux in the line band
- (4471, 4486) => -0.01 mag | 24.6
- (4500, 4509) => -0.05 mag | 25.7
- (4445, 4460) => 0.02 mag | 23.6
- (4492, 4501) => -0.02 mag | 25.1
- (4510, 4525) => -0.02 mag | 25.2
